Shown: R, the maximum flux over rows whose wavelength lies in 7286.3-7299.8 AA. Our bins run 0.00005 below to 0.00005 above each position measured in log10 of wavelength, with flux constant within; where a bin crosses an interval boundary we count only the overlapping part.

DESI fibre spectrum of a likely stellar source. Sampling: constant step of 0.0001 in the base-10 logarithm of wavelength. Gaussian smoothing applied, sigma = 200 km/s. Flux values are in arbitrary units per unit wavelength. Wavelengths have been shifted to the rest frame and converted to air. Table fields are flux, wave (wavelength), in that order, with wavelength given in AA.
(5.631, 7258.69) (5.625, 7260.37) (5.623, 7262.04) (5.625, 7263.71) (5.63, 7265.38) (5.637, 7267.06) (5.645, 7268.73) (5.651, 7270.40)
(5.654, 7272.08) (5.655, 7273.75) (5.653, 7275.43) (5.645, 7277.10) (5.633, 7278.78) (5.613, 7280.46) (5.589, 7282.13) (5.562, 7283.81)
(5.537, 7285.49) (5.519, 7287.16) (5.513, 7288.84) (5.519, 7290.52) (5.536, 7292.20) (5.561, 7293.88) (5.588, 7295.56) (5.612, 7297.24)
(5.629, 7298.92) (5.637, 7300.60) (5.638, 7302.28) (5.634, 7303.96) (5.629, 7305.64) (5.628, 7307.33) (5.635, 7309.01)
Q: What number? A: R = 5.629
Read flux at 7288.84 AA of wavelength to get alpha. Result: 5.513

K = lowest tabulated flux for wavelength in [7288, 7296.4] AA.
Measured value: 5.513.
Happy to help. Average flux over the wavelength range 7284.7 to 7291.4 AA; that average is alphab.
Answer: 5.52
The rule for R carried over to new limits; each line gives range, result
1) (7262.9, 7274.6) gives 5.655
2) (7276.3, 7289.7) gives 5.645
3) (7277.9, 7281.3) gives 5.633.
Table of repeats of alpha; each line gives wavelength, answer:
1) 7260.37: 5.625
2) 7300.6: 5.637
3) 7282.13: 5.589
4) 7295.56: 5.588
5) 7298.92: 5.629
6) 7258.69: 5.631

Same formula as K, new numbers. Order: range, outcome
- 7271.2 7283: 5.589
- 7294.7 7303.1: 5.588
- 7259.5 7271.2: 5.623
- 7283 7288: 5.519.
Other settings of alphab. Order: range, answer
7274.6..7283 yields 5.63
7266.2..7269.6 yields 5.64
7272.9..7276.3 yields 5.66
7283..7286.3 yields 5.55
